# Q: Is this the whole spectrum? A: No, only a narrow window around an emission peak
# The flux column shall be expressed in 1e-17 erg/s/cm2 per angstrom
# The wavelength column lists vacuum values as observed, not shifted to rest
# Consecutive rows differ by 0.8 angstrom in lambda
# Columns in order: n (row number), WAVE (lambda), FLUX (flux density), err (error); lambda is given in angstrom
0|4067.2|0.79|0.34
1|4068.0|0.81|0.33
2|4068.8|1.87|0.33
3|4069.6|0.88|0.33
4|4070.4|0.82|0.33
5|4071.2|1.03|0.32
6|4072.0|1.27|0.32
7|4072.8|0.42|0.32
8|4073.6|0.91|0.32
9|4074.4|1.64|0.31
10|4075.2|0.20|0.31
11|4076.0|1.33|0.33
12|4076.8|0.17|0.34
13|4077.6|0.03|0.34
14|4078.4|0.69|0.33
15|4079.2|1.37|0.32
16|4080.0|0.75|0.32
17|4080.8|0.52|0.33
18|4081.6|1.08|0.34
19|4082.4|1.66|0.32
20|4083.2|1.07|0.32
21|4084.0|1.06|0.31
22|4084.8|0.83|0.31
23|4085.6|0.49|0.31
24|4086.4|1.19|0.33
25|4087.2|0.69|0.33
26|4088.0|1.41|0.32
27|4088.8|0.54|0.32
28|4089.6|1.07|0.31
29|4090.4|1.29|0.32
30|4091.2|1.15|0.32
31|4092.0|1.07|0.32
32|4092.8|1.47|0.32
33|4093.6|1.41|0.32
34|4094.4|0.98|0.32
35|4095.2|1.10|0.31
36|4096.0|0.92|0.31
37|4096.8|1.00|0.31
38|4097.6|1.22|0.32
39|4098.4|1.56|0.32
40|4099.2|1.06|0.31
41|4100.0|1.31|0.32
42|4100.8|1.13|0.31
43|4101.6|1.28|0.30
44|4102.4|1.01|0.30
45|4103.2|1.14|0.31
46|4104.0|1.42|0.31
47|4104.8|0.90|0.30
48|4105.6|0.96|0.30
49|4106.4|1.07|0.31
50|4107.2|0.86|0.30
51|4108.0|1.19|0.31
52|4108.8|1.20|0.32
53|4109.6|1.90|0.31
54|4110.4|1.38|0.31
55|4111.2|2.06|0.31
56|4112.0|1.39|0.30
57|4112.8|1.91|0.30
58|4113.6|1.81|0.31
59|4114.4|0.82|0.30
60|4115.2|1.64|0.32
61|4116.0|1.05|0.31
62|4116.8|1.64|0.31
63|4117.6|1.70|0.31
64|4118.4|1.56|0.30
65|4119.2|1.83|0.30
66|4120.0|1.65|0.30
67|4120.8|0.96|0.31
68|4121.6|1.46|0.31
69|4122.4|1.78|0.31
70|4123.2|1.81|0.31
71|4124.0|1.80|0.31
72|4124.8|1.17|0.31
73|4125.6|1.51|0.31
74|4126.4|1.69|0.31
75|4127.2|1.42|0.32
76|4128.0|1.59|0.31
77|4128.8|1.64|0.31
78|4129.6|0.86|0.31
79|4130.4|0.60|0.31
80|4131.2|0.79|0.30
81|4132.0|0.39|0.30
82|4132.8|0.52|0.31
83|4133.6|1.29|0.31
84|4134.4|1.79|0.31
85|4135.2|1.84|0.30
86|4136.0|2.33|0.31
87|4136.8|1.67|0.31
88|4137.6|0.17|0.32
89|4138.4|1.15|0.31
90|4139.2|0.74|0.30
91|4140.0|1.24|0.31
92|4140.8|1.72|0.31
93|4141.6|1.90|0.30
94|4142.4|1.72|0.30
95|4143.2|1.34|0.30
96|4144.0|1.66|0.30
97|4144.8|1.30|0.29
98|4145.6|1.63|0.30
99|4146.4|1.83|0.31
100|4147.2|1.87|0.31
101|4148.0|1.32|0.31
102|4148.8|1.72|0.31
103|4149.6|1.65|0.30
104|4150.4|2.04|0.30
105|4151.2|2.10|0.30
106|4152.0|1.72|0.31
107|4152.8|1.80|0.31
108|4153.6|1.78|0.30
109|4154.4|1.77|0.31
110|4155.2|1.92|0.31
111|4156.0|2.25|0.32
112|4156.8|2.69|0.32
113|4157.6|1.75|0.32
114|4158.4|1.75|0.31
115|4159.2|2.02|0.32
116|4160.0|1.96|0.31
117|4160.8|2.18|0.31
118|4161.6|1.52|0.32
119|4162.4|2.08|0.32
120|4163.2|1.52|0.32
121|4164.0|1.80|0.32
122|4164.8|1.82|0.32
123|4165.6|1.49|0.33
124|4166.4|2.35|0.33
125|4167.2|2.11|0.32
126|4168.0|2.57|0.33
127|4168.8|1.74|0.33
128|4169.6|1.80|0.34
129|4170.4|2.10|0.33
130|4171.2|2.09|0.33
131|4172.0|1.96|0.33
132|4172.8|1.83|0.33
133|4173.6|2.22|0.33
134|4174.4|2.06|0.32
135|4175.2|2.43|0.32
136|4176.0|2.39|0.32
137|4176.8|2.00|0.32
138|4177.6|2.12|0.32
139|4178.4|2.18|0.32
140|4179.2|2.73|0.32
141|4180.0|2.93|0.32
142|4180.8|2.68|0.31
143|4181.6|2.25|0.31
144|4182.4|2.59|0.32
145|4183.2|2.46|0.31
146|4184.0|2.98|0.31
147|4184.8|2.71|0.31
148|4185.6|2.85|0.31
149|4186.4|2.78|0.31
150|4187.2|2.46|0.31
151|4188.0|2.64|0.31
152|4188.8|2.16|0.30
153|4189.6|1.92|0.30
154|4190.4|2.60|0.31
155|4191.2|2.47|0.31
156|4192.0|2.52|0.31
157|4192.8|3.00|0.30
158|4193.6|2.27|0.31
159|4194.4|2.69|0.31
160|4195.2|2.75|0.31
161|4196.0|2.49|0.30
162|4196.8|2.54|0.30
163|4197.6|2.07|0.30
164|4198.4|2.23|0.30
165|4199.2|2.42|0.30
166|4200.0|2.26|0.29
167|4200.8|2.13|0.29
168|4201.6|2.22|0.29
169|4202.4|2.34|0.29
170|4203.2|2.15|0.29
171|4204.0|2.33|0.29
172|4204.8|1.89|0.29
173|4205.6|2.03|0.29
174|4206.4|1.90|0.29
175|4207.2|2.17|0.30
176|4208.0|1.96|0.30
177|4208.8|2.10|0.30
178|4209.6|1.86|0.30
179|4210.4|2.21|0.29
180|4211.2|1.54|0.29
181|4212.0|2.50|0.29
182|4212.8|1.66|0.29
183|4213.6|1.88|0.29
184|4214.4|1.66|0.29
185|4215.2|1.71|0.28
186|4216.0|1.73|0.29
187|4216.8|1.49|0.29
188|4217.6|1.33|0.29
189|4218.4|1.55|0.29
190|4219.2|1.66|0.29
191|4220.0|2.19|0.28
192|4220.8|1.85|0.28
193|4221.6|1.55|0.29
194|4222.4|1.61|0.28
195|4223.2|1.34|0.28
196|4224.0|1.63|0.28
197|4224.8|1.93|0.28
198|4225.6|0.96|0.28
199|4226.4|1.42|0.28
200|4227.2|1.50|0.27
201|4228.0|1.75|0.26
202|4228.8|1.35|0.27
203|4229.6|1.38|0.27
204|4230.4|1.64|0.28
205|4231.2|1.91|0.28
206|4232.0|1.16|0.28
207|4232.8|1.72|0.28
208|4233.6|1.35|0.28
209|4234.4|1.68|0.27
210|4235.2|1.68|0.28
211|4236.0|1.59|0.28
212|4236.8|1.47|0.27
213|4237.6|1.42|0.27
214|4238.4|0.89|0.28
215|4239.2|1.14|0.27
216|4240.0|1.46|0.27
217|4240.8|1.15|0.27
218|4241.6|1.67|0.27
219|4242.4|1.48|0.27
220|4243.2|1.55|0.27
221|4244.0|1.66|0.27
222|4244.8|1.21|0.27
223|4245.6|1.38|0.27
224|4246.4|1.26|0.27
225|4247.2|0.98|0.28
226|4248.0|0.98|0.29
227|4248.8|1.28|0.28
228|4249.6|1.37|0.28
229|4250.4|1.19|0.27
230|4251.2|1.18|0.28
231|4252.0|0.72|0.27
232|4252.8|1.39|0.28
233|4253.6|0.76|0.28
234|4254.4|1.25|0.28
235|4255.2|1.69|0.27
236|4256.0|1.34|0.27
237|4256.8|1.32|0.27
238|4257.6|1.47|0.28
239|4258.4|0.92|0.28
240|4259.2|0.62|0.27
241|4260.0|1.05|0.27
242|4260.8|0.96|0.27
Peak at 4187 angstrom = C IV 1549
